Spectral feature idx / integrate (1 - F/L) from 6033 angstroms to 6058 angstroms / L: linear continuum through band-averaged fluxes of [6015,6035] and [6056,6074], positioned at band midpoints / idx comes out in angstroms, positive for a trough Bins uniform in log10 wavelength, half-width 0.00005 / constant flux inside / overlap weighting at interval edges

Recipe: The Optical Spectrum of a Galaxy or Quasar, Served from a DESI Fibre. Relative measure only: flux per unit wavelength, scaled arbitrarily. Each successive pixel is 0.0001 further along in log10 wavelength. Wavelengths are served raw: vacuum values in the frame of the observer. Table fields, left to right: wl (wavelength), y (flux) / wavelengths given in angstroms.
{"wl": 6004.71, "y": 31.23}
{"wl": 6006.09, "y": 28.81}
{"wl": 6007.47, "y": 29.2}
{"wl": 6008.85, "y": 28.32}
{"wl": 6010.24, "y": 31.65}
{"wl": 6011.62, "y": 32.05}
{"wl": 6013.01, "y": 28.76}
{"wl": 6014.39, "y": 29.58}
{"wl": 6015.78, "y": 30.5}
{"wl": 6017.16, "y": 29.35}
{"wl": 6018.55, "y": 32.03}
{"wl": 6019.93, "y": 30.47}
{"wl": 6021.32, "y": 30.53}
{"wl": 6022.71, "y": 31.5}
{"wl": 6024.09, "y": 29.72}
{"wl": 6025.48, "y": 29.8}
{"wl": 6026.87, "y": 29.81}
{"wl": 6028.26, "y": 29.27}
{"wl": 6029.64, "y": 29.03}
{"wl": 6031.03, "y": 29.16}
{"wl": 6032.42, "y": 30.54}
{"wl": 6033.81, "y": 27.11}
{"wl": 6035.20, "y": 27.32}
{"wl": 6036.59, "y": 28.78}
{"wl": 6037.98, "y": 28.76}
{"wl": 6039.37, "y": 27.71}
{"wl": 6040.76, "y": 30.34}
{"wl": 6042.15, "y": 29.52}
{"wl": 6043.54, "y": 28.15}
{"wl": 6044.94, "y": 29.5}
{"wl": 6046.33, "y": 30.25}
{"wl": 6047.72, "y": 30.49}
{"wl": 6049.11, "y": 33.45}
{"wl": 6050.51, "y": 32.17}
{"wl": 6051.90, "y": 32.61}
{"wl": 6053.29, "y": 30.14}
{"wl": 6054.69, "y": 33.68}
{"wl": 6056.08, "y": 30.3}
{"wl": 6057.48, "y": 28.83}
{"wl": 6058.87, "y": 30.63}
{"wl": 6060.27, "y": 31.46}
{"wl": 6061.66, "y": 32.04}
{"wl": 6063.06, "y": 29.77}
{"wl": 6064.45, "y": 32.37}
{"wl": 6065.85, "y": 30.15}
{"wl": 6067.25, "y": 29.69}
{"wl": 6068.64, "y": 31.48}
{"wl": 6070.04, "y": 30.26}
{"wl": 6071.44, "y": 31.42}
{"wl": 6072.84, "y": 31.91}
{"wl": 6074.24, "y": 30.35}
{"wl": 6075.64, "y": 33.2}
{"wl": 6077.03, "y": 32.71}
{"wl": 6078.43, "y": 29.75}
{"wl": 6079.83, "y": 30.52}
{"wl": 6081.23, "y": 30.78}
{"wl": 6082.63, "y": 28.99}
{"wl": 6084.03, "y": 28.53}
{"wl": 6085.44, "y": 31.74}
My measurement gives 0.3 angstroms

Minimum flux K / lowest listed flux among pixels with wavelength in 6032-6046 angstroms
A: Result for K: 27.11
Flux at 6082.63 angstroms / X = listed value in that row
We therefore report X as 28.99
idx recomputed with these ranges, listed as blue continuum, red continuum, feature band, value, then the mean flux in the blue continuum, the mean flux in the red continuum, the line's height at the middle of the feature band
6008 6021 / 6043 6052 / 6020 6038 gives 0.7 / 30.3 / 30.9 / 30.5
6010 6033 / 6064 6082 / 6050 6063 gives -0.2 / 30.2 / 31.1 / 30.8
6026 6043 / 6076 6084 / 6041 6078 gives -1.5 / 29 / 30.5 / 29.8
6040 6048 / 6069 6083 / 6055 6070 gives -0.1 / 29.6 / 31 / 30.5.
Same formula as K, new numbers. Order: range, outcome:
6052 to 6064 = 28.83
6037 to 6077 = 27.71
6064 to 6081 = 29.69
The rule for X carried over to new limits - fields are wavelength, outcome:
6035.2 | 27.32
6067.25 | 29.69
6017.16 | 29.35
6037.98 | 28.76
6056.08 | 30.3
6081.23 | 30.78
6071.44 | 31.42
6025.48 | 29.8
